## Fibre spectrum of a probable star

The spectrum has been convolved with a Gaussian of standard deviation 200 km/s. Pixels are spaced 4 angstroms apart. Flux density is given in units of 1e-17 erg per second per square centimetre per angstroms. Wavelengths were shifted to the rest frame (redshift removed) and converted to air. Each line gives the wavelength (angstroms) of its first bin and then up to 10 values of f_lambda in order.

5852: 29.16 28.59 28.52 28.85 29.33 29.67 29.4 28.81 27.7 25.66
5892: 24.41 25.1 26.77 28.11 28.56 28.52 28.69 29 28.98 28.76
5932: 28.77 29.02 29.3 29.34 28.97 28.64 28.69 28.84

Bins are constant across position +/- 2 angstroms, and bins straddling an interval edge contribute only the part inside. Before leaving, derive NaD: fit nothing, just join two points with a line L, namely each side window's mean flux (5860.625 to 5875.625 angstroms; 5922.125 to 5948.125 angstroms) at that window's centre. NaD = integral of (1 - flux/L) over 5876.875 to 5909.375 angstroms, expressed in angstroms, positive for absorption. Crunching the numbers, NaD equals 2.5 angstroms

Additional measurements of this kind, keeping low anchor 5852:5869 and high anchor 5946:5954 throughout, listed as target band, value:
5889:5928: 1.7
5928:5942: -0.1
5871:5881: -0.2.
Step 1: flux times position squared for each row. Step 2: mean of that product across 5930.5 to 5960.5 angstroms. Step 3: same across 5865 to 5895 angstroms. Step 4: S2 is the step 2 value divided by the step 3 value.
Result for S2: 1.07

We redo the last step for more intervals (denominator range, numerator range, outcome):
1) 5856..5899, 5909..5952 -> 1.06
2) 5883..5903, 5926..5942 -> 1.13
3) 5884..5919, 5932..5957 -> 1.09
